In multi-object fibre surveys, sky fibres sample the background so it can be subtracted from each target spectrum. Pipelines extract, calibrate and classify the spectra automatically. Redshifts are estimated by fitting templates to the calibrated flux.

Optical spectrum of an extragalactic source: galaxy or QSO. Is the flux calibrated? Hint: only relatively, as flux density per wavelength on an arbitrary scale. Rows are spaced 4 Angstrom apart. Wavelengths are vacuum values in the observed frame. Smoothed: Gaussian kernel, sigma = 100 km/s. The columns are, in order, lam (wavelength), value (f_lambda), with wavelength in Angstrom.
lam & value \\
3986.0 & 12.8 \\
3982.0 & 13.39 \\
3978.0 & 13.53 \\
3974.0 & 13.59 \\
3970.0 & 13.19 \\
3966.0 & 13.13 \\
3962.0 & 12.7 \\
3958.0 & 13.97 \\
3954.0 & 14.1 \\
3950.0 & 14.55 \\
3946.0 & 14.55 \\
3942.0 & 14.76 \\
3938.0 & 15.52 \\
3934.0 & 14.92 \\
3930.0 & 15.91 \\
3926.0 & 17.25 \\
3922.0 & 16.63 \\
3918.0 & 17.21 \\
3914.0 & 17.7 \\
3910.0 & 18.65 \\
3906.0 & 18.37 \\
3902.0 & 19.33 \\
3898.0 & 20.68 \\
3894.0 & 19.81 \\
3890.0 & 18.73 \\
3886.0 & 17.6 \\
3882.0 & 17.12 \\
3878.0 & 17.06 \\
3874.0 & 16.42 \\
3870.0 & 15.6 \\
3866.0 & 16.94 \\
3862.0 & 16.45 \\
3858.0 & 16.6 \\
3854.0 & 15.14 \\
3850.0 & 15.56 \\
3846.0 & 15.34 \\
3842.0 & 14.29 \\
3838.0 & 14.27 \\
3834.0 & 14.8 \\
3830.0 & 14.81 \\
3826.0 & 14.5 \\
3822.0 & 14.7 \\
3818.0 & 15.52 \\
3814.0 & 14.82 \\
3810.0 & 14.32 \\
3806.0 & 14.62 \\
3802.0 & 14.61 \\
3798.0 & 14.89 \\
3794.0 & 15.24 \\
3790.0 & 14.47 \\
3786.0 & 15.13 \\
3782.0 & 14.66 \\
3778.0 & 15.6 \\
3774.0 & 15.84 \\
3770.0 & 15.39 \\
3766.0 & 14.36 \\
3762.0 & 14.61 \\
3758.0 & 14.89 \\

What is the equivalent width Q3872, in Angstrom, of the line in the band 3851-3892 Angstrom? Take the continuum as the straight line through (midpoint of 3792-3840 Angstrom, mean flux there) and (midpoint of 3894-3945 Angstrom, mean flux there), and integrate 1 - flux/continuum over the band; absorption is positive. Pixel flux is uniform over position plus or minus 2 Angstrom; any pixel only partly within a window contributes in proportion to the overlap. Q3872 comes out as -1.6 Angstrom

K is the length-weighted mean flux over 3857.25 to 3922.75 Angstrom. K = 17.7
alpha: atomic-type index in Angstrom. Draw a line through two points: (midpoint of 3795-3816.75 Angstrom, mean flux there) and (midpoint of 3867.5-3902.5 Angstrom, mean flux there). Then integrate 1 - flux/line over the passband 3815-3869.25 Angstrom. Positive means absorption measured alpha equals 3.0 Angstrom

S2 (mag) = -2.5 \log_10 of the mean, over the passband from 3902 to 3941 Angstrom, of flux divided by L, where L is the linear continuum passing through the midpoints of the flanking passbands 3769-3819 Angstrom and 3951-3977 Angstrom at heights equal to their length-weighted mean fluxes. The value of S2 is -0.22 mag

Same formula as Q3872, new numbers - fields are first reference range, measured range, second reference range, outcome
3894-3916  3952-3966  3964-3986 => 1.0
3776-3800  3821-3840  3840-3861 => 0.8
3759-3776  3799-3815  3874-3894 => 1.4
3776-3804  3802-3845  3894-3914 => 4.0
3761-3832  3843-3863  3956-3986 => -1.8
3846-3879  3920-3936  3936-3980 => -1.7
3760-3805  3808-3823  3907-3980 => 0.2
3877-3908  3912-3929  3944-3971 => -0.6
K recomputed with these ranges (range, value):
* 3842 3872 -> 15.8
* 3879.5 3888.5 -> 17.4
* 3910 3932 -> 17.1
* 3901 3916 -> 18.5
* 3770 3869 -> 15.1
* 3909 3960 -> 15.8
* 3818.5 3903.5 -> 16.4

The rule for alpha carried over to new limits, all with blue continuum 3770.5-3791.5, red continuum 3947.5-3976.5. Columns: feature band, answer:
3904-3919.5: -4.4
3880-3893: -3.4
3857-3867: -1.5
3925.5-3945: -2.3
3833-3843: 0.2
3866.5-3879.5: -1.8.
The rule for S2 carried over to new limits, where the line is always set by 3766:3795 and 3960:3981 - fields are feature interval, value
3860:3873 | -0.15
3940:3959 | -0.08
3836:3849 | -0.01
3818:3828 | -0.01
